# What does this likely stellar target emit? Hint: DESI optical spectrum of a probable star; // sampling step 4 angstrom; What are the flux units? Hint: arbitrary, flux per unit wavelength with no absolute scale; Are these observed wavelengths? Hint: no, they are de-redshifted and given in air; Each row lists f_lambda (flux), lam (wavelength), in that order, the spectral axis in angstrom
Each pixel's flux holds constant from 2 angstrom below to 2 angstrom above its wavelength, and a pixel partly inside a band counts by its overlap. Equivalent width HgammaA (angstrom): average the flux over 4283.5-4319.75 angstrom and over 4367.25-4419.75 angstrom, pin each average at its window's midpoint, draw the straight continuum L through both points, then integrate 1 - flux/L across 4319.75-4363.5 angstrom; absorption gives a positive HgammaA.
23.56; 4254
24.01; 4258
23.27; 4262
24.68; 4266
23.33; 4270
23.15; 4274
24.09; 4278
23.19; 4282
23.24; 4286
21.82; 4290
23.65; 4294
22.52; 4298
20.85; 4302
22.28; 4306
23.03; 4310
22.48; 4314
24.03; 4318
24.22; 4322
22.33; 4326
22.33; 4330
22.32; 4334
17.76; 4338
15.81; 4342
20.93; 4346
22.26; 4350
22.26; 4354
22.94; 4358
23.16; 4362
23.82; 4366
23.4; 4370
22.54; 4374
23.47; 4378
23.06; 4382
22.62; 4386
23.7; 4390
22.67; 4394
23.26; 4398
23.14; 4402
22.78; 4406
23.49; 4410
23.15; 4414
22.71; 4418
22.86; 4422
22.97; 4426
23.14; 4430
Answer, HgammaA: 2.61 angstrom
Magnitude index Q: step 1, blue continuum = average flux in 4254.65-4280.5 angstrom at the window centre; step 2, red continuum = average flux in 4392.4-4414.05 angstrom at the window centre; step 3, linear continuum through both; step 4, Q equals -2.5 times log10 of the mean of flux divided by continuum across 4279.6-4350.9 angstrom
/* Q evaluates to 0.07 mag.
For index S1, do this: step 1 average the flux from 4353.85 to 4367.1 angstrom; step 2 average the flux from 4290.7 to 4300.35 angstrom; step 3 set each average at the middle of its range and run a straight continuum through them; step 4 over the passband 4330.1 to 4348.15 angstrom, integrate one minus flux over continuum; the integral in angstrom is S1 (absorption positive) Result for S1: 2.71 angstrom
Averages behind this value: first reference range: 22.8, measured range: 19.6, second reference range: 23.1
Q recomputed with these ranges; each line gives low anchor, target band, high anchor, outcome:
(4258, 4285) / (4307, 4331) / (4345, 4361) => -0.012 mag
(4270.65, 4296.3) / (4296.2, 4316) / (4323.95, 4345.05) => -0.019 mag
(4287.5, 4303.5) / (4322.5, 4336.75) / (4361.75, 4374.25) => 0.024 mag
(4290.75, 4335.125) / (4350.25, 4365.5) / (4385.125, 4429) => 0.002 mag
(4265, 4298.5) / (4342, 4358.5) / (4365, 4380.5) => 0.098 mag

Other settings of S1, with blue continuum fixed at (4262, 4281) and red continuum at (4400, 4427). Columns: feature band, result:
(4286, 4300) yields 0.5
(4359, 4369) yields -0.1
